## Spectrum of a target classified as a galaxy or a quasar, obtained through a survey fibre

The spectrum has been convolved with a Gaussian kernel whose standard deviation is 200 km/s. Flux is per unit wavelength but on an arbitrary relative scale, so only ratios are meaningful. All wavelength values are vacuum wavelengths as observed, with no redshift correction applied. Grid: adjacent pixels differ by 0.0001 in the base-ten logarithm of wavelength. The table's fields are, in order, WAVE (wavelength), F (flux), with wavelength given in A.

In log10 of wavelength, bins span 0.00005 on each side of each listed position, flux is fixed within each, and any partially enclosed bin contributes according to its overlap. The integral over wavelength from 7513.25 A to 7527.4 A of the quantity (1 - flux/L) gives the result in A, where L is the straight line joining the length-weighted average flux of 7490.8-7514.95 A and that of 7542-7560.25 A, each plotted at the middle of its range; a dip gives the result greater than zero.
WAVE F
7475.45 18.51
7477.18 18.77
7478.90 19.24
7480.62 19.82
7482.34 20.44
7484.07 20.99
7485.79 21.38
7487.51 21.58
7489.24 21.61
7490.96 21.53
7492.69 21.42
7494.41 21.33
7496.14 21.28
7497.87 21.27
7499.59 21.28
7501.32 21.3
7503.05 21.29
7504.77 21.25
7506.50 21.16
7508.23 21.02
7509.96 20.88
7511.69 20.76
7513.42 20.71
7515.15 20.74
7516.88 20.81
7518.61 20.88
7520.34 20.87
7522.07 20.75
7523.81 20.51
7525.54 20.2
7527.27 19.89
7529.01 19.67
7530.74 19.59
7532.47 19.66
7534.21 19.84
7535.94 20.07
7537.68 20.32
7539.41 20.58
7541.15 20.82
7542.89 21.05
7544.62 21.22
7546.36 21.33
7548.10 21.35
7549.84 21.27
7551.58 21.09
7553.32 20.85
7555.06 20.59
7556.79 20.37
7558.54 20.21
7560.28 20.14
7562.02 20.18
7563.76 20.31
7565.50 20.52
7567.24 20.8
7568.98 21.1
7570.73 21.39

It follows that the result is 0.3 A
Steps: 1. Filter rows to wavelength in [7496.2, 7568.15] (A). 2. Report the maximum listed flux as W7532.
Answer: 21.35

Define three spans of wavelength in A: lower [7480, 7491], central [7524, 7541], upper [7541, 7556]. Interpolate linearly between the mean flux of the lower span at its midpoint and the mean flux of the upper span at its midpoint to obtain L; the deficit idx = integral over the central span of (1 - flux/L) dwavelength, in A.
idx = 0.8 A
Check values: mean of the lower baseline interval 21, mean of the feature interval 20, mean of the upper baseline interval 21.1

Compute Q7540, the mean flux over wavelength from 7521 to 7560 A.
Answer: 20.5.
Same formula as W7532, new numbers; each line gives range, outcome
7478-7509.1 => 21.61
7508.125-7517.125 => 21.02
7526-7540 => 20.58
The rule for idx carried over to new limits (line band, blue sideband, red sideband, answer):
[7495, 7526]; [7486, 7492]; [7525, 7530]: -0.51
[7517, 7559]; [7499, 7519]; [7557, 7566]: 0.08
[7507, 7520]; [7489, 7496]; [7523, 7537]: -0.15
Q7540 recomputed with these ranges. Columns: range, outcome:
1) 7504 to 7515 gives 20.9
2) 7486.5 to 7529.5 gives 21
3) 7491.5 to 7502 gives 21.3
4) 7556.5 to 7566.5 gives 20.3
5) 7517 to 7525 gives 20.7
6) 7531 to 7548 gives 20.5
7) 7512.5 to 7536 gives 20.3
